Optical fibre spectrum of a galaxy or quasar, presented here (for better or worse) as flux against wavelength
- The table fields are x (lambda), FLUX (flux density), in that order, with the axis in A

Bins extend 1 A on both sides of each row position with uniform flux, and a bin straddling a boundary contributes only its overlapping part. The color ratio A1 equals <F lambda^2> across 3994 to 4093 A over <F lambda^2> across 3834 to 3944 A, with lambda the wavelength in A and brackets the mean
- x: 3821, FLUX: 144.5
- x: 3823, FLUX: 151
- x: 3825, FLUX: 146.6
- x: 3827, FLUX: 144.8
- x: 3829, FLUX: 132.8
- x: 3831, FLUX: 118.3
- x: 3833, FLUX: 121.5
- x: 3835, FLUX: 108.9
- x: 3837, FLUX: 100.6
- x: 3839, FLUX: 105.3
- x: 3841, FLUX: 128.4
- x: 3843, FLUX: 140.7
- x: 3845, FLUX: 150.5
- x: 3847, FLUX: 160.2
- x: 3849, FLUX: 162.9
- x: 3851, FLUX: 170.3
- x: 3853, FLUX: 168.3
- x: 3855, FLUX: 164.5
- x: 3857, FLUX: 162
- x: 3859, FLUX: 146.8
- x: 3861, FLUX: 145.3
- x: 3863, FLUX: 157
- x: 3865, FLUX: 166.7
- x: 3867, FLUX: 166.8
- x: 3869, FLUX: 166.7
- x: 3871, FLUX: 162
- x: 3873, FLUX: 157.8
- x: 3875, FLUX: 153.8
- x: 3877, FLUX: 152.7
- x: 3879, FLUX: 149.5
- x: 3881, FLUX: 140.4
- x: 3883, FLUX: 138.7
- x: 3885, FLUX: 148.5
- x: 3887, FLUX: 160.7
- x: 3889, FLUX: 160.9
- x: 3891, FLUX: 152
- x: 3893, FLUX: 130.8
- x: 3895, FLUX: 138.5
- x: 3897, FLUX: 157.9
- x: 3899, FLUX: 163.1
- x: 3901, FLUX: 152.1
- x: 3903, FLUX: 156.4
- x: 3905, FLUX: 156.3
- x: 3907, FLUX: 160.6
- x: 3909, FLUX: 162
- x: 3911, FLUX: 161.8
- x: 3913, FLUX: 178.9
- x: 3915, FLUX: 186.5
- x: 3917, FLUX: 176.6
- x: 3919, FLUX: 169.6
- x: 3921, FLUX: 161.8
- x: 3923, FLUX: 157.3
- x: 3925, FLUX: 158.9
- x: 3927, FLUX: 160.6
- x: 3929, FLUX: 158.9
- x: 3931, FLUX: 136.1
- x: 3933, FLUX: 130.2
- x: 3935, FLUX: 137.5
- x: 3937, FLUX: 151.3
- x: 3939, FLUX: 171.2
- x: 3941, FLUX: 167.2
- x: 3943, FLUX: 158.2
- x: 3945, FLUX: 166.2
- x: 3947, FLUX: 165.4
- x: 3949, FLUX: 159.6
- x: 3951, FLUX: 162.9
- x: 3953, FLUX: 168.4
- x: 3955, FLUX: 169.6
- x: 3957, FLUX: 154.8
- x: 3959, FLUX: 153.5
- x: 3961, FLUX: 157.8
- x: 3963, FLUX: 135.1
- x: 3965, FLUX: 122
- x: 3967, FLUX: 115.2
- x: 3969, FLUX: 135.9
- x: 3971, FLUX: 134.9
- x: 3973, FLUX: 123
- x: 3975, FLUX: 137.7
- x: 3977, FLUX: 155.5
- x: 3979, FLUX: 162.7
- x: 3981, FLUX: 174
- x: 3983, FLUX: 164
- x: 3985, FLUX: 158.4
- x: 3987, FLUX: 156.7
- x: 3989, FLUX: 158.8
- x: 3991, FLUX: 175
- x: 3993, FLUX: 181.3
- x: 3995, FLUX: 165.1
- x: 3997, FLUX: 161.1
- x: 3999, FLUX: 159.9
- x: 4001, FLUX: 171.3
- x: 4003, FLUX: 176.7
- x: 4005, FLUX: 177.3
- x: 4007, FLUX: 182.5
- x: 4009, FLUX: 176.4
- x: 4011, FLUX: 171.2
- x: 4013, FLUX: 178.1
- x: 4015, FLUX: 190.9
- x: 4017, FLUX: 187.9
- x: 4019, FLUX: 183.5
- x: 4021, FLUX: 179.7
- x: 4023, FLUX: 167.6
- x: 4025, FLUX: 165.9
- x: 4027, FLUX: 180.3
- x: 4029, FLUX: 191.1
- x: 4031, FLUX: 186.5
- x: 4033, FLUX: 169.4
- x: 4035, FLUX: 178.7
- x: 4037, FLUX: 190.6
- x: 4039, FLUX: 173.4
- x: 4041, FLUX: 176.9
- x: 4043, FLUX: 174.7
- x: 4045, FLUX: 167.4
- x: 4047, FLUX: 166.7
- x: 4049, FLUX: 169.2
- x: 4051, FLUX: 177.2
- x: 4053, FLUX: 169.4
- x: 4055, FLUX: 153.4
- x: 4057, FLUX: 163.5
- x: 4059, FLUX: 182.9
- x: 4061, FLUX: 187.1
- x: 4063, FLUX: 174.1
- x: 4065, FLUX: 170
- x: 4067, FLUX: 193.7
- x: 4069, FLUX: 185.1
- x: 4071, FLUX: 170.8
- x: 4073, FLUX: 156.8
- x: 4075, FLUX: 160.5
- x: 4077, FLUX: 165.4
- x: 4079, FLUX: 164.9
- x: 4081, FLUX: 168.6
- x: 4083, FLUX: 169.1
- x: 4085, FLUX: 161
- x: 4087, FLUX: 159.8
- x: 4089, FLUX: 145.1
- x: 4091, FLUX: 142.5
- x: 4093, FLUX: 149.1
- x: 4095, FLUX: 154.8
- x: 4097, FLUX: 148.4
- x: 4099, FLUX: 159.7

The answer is 1.2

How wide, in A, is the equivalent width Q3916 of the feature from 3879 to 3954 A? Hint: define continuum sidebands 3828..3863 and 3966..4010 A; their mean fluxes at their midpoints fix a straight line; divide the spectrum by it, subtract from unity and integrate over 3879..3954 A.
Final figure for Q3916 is -3.6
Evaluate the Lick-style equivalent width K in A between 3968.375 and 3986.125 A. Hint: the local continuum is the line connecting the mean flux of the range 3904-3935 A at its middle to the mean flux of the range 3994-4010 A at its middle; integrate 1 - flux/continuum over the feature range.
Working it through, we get 1.9 A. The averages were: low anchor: 160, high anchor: 171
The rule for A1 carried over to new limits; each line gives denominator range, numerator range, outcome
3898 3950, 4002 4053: 1.17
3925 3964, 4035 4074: 1.18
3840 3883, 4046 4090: 1.20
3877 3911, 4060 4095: 1.19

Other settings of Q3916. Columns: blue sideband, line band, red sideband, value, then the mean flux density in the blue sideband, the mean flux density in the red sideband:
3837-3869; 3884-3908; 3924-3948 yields 0.06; 152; 155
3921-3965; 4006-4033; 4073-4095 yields -3.89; 156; 158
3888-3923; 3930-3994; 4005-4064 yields 5.44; 160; 176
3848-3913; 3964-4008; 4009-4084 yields 2.98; 156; 175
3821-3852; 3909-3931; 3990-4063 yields -1.72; 136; 175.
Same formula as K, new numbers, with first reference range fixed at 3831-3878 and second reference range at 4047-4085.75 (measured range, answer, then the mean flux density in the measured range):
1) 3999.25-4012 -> -0.8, 175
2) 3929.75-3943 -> 0.6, 150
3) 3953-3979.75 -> 2.7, 144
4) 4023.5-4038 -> -1.1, 180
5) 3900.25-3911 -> -0.3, 158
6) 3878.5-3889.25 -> 0.2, 149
